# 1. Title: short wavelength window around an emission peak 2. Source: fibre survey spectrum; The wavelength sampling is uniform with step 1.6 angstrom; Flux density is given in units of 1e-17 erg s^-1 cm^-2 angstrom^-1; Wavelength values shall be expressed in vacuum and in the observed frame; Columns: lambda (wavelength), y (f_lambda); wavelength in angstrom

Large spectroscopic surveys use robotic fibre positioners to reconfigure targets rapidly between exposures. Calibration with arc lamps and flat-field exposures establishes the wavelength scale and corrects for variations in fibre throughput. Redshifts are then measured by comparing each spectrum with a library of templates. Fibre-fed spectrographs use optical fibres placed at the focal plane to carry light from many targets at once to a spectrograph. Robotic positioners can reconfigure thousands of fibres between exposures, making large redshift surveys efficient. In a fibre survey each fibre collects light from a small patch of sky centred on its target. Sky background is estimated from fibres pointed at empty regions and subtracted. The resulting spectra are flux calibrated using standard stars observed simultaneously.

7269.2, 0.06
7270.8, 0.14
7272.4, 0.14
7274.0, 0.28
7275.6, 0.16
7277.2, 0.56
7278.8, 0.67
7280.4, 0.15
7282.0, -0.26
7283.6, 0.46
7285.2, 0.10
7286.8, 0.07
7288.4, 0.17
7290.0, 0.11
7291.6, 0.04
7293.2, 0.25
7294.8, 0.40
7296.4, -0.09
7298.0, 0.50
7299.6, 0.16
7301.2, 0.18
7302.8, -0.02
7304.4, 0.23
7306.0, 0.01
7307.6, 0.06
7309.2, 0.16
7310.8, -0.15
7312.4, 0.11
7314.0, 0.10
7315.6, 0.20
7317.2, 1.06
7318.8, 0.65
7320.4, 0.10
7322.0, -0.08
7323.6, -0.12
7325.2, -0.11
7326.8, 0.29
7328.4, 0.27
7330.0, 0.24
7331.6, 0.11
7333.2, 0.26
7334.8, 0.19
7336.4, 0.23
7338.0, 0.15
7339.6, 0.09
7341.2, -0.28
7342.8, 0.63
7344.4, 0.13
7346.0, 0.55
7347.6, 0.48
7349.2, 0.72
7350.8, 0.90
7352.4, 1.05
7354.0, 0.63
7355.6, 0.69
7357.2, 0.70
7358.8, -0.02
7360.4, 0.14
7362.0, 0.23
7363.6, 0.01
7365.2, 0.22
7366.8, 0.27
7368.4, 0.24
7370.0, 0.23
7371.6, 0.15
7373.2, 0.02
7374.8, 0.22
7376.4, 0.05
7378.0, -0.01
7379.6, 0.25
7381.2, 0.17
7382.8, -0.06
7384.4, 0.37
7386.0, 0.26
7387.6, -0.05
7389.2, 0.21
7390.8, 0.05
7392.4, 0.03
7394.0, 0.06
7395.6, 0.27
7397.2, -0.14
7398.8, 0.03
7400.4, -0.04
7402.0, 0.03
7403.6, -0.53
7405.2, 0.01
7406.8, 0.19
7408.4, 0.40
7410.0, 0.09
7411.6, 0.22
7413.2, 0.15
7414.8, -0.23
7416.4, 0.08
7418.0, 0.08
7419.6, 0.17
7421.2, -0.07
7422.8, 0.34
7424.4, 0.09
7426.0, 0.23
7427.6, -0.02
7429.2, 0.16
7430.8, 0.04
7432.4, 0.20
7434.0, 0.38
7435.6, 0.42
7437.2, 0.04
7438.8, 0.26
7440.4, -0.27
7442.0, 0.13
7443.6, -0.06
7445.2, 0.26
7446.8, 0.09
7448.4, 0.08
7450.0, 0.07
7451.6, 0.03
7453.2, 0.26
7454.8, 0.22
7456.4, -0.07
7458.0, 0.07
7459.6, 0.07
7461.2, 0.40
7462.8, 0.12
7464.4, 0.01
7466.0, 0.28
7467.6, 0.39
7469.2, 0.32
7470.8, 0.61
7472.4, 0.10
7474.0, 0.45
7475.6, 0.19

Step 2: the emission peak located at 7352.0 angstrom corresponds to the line [O II]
